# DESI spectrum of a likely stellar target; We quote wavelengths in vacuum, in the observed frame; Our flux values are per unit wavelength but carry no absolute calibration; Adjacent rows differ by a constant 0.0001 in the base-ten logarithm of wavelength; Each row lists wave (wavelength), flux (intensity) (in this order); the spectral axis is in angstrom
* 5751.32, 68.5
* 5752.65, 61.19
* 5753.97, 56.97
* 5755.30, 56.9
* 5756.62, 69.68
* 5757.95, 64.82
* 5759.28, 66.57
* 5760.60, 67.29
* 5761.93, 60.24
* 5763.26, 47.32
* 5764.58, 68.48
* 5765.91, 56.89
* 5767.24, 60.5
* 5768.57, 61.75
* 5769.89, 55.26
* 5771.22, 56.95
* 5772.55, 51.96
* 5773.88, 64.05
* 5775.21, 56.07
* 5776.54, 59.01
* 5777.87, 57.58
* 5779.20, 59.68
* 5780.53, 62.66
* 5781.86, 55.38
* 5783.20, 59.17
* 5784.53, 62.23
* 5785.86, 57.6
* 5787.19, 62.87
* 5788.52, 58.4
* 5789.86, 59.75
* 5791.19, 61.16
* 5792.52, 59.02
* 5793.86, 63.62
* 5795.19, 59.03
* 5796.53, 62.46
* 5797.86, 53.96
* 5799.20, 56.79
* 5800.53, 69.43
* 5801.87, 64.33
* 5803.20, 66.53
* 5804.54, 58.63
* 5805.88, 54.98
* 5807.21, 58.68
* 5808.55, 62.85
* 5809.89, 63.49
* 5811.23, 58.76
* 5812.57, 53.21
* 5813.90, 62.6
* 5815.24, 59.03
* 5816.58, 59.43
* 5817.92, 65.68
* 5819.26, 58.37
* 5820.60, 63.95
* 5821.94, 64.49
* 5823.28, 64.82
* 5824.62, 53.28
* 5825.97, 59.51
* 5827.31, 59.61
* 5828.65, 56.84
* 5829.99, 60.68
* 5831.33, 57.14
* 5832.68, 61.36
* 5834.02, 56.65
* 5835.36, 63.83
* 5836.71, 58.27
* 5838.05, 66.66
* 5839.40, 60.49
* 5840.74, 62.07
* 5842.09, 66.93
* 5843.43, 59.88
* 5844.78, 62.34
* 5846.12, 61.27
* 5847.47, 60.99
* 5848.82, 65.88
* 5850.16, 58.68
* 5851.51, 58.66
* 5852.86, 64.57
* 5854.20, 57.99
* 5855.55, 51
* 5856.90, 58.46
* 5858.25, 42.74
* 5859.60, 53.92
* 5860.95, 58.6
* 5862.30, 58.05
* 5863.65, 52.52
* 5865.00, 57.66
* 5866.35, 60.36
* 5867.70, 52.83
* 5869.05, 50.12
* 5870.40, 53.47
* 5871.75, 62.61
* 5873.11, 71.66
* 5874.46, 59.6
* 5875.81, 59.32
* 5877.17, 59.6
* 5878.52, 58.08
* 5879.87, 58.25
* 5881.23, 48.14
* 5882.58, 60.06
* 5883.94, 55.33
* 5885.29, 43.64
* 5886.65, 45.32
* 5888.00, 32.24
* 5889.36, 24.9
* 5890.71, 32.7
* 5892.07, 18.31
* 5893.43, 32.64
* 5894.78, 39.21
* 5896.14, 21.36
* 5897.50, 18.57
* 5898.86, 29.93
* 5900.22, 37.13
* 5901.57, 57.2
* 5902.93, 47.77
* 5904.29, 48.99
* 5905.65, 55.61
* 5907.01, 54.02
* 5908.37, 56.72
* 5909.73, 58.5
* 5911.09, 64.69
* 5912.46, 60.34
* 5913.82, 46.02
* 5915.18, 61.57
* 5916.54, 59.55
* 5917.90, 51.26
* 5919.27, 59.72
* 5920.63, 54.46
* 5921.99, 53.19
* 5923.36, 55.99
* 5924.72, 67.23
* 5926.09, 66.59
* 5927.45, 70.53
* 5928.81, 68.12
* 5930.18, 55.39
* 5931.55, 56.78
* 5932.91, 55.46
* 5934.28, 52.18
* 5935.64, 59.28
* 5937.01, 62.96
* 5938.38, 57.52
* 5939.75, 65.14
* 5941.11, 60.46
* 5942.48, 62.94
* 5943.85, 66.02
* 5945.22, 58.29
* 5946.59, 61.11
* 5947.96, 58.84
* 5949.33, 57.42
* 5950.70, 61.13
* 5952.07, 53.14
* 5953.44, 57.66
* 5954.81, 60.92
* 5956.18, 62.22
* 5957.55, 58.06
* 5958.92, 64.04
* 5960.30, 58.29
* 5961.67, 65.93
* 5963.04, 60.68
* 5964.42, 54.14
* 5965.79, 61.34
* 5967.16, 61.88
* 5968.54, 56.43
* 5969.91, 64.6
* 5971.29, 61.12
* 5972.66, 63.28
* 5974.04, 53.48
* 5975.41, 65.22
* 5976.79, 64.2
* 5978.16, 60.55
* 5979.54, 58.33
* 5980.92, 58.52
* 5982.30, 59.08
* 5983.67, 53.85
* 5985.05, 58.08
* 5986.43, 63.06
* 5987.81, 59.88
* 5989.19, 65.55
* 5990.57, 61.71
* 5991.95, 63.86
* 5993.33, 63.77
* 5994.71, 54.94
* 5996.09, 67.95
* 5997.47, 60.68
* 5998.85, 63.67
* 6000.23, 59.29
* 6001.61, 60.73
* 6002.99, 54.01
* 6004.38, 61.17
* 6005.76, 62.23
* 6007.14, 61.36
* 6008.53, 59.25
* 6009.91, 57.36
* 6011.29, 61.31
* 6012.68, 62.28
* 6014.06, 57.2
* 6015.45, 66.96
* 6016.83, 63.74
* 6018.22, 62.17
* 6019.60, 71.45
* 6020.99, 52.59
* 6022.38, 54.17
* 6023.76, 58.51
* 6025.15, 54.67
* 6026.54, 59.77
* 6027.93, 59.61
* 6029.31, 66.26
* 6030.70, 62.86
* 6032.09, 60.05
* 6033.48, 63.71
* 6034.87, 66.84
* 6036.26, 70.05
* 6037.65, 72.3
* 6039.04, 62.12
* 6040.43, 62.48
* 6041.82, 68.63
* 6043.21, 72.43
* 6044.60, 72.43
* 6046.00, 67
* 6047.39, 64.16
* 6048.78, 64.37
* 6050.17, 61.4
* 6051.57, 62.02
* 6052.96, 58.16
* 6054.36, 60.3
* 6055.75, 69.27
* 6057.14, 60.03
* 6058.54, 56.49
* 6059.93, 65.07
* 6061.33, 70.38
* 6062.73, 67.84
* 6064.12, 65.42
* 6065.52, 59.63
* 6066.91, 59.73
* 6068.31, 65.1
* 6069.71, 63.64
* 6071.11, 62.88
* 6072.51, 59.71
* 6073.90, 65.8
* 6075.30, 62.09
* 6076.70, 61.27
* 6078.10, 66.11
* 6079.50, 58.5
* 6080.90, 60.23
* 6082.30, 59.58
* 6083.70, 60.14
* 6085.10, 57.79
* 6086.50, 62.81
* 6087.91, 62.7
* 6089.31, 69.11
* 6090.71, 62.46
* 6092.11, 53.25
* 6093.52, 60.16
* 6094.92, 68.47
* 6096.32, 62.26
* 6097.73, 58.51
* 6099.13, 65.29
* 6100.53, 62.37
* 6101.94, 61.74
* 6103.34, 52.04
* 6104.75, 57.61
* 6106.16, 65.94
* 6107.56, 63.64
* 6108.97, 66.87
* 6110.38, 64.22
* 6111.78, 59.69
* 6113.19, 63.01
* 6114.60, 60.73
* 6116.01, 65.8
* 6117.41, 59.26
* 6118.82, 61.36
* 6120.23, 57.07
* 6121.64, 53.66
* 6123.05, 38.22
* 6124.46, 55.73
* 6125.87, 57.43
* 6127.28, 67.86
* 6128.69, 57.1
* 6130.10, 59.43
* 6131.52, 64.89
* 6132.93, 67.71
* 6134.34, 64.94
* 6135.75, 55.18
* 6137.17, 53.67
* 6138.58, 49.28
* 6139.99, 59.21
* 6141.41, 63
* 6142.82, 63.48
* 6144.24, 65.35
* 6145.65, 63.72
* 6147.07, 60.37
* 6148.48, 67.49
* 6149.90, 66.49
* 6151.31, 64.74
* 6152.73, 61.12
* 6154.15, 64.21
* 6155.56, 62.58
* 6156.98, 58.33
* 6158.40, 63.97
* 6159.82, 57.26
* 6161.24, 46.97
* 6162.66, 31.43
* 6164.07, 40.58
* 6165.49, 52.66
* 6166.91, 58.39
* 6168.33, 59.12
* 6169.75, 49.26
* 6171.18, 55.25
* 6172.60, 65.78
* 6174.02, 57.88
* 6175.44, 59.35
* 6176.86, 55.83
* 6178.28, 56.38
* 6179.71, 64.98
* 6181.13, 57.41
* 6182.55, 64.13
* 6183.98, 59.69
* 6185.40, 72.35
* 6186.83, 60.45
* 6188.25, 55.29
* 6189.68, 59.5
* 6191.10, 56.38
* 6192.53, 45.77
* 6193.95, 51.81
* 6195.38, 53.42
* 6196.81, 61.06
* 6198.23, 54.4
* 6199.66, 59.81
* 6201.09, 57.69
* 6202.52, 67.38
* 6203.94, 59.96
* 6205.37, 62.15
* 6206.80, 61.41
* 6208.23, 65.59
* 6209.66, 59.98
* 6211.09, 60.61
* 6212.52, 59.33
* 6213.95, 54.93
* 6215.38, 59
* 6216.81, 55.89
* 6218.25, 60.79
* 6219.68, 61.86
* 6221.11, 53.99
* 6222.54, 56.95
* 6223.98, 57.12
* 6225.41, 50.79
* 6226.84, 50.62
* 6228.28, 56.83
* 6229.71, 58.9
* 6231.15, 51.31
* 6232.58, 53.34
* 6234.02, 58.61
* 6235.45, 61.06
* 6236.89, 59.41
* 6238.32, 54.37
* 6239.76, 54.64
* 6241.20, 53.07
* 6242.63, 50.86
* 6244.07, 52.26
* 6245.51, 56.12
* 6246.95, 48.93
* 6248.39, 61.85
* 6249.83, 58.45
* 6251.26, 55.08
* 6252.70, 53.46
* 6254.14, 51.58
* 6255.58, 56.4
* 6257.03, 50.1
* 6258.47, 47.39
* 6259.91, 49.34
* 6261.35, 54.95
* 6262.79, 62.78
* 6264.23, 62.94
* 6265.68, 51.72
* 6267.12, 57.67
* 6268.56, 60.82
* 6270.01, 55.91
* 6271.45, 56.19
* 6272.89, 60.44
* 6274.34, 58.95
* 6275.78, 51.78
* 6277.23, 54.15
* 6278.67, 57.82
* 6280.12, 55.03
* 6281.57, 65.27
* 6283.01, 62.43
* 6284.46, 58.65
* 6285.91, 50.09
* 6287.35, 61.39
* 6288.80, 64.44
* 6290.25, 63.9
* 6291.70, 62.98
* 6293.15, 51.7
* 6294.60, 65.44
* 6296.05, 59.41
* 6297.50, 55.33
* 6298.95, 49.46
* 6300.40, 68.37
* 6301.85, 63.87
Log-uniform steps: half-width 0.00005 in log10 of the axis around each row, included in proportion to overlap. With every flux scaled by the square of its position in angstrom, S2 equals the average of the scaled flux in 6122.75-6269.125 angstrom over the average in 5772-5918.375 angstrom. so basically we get 1.16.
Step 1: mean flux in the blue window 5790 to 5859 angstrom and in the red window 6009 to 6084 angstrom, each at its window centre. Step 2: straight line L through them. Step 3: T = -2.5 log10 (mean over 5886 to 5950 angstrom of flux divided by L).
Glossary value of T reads 0.18 mag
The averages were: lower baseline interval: 60.2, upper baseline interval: 62.9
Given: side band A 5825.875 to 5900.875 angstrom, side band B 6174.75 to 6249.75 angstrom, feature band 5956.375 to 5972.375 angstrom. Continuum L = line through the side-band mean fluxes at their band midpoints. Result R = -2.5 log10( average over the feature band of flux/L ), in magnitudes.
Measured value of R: -0.124 mag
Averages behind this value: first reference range 52.8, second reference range 57.6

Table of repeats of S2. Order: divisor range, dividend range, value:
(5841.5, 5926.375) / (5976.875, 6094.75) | 1.25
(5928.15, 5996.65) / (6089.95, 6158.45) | 1.06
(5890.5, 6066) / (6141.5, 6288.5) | 1.05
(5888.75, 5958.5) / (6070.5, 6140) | 1.20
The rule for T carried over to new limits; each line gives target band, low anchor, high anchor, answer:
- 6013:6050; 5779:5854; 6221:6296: -0.09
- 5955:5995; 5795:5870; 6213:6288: -0.04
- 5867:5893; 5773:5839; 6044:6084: 0.22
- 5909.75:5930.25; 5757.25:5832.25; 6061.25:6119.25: 0.02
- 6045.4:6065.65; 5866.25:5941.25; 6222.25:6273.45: -0.19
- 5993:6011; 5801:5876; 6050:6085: 0.02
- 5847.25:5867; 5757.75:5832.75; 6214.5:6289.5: 0.04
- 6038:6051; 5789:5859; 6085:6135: -0.09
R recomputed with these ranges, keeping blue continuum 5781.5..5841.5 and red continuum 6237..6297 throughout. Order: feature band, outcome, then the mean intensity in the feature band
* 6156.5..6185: 0.03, 55.9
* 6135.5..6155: -0.07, 61.4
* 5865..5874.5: 0.03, 58.5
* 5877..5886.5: 0.11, 53.9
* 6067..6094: -0.06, 61.7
